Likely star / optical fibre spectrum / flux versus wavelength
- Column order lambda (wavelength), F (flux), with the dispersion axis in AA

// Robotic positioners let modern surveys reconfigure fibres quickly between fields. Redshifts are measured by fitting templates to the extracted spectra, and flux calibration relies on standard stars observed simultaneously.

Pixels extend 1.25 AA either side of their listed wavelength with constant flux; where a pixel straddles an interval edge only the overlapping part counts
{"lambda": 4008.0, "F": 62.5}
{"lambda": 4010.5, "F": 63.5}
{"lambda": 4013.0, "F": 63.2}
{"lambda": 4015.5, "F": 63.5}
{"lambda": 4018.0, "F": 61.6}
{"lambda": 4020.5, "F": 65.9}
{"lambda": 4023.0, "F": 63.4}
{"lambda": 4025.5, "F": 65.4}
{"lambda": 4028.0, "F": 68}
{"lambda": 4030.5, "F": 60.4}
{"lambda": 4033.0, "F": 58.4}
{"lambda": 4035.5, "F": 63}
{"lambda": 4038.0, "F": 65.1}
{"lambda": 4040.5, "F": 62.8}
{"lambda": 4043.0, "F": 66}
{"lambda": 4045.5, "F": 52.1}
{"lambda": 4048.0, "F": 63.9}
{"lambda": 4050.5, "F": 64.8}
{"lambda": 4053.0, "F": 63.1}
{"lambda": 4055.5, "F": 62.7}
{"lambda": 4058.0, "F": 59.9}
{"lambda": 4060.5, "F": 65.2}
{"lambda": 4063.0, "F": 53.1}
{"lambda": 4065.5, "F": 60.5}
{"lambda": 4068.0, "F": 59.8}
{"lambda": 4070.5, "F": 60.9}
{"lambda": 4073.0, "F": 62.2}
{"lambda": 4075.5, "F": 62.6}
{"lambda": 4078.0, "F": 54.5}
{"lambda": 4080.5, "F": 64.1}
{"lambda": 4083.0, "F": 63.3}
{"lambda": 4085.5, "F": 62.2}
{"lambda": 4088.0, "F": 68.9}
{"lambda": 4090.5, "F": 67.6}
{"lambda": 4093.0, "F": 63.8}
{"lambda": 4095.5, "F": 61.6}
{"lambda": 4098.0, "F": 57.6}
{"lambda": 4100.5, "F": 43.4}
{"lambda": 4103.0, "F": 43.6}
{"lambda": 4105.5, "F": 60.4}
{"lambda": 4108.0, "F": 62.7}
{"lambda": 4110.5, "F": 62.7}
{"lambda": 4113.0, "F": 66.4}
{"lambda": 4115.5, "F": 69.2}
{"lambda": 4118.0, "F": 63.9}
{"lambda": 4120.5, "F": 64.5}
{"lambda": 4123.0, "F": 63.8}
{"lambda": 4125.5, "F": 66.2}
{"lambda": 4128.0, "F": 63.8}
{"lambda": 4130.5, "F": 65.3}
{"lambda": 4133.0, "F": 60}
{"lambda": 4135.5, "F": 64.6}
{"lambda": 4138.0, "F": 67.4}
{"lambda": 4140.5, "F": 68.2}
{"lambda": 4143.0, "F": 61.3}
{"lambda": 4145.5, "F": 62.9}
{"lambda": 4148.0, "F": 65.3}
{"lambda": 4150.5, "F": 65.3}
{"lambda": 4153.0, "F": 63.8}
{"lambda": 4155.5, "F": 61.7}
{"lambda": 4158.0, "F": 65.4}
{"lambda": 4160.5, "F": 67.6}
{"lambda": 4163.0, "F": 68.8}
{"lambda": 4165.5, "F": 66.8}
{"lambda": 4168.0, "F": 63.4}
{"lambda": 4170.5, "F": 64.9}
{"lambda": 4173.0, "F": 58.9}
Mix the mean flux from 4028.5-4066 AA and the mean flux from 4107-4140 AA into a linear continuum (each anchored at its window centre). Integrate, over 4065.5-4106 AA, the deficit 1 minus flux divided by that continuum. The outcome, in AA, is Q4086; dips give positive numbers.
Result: 2.1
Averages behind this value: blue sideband 61.5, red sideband 64.7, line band 59.8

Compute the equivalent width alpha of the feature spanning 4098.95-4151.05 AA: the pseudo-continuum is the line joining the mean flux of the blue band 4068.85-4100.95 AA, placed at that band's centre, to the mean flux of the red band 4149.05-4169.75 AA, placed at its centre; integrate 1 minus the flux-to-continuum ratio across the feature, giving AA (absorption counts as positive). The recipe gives 1.0 AA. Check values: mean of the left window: 61.4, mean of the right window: 65.3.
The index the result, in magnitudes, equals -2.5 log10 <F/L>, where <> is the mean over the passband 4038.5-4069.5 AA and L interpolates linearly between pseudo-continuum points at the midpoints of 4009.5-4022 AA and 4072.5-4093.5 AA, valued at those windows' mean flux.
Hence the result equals 0.04 mag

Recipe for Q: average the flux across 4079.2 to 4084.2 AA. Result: 63.6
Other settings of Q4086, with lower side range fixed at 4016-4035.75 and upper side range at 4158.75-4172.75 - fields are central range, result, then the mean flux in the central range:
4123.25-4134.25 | 0.2 AA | 63.8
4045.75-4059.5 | 0.3 AA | 62.1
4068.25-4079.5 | 0.7 AA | 60.1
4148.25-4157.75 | 0.2 AA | 64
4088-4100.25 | 0.5 AA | 61.7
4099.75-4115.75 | 1.6 AA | 58.1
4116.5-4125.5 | 0.1 AA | 64.5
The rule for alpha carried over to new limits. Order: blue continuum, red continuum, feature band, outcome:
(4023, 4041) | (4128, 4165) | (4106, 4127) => -0.1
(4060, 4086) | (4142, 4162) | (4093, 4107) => 1.7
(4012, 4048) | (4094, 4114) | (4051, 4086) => -0.7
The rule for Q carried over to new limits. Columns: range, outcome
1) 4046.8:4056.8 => 63.6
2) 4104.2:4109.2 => 61.4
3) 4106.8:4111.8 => 62.7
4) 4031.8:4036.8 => 60.8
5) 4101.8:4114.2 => 59.2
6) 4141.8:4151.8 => 63.7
